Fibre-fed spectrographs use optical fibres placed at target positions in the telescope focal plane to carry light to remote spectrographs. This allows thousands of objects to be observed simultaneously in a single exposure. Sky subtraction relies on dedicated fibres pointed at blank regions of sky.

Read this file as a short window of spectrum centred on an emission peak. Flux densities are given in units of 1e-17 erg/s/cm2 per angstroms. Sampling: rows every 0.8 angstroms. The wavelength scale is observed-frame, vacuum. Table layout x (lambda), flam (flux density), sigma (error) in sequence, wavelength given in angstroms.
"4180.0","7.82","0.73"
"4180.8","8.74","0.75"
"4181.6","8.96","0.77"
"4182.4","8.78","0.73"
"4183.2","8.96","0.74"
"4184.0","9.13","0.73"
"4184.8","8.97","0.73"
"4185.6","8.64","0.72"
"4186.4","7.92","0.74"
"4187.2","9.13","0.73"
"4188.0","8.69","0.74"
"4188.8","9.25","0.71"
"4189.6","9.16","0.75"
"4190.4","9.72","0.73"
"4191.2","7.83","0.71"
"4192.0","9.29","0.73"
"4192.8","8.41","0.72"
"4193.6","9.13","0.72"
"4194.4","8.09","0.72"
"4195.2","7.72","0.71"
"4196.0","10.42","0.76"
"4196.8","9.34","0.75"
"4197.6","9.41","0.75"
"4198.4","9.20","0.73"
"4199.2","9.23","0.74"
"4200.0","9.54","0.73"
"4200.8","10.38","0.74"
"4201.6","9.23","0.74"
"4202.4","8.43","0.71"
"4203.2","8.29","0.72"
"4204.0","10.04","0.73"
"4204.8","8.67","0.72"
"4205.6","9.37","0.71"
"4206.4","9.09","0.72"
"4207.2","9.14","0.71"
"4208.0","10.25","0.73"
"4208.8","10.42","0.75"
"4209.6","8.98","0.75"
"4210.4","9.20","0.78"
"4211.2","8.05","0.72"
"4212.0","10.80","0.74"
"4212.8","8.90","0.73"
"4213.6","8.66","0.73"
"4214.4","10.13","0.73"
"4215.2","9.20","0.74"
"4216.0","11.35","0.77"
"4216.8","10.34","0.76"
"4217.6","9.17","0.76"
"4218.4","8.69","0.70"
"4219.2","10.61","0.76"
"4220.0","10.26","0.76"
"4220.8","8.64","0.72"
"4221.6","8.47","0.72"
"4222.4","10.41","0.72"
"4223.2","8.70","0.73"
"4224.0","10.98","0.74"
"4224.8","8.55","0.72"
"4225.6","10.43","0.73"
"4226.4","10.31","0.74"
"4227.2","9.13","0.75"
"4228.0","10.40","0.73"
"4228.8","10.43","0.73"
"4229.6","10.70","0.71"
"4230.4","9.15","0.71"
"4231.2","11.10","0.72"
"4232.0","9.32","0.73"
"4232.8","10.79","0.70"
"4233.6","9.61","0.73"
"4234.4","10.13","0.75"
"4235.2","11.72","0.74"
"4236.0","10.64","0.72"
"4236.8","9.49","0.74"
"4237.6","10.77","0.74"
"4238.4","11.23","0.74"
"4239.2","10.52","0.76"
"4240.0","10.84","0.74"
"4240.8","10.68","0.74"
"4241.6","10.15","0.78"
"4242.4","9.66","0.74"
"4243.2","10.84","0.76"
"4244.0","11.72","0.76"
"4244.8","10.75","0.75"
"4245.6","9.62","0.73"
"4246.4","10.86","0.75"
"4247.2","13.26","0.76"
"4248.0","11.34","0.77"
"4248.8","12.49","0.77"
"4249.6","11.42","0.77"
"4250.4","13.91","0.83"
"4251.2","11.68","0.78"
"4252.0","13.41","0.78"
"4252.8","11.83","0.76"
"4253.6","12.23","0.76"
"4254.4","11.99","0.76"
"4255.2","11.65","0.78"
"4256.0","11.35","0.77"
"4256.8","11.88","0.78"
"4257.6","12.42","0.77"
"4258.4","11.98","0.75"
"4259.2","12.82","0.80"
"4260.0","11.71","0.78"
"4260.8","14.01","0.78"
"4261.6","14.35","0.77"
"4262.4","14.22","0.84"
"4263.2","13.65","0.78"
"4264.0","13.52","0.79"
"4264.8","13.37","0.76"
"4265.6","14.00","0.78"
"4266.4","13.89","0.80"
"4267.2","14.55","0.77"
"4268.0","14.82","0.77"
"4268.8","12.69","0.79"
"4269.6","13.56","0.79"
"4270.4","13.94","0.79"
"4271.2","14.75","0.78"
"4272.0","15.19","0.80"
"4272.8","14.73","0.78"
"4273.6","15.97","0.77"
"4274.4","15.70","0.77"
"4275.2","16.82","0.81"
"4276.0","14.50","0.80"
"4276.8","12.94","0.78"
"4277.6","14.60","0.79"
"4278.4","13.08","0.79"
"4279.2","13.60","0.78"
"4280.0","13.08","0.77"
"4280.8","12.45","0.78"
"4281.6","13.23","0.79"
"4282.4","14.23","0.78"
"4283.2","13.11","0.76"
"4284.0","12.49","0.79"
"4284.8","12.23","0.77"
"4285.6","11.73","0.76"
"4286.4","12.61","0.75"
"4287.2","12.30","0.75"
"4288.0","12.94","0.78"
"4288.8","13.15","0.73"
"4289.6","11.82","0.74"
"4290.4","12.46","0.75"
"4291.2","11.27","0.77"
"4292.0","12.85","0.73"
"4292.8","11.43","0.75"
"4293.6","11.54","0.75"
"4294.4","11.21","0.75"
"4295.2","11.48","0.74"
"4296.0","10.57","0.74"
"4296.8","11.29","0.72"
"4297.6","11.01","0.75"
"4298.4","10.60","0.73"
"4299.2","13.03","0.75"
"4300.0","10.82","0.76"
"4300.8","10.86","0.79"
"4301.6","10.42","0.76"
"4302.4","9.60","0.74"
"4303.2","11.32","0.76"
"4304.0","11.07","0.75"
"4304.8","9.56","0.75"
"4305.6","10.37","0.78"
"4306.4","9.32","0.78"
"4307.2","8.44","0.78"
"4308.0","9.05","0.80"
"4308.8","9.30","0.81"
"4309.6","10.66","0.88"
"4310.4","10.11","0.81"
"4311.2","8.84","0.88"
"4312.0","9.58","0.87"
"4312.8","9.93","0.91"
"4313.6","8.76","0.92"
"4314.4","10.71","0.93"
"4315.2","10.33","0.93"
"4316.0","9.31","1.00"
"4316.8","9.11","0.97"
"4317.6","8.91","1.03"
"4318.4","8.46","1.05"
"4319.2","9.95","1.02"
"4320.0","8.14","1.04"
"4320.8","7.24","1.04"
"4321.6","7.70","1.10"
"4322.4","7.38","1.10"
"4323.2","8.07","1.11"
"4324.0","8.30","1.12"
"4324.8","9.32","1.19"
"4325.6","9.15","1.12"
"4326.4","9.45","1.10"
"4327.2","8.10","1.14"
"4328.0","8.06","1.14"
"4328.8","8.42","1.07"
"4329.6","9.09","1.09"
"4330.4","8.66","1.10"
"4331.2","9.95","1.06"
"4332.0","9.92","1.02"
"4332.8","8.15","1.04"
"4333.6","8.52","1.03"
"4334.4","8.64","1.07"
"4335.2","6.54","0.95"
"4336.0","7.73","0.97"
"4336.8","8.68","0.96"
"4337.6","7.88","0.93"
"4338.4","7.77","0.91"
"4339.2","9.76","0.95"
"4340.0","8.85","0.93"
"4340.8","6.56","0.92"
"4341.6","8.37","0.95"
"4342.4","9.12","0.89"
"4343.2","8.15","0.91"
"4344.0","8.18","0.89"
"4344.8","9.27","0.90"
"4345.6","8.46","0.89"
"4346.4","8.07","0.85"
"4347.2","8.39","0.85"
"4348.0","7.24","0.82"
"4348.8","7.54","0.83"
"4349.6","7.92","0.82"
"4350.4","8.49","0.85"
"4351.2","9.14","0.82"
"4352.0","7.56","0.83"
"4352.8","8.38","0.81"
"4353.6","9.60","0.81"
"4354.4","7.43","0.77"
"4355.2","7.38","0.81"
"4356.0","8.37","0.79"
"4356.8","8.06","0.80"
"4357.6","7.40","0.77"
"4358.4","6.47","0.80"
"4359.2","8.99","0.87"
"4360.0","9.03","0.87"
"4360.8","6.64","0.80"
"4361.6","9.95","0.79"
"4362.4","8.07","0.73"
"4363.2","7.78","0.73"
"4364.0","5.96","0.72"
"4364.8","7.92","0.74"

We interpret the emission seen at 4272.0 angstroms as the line C III]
